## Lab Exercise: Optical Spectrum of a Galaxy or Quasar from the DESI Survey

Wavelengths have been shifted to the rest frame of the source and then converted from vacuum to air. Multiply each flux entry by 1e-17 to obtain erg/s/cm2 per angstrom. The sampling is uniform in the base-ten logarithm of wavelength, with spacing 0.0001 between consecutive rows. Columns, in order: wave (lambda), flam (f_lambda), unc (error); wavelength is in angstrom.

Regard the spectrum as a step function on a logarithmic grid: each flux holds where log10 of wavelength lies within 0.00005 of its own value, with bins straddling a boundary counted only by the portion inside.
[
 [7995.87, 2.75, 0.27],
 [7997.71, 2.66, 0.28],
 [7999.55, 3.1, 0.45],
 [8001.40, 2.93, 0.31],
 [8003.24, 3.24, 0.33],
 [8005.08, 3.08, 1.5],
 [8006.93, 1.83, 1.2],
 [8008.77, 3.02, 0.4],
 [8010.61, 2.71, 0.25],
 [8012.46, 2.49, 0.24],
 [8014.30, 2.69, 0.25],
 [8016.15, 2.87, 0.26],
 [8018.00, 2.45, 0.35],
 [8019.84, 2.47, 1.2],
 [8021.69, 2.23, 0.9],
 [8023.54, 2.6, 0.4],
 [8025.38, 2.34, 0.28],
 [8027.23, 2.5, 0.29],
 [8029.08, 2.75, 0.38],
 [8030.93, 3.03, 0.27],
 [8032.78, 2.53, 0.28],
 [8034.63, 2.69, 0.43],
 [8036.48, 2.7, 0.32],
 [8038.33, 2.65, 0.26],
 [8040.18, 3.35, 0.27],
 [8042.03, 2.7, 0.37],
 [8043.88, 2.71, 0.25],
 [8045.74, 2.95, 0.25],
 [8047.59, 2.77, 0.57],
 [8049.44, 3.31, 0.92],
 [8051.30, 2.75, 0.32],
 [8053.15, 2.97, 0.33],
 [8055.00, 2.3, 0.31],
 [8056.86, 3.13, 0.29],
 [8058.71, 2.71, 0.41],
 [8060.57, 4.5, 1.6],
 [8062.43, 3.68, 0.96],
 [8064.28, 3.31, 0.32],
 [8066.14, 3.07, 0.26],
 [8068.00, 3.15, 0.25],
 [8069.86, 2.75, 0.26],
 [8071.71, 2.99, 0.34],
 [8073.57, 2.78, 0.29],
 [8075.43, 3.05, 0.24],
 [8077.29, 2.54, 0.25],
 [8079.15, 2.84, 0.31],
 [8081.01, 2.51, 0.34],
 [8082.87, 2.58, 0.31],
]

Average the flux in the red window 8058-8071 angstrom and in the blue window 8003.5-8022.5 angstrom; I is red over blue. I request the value 1.3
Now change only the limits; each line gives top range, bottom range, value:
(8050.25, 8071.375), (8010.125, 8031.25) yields 1.21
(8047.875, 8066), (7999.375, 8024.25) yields 1.18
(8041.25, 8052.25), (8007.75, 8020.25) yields 1.07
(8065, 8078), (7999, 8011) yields 1.03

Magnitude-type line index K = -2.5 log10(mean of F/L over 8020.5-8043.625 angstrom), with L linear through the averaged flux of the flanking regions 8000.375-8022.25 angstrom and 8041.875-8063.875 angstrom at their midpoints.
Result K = 0.08 mag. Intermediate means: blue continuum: 2.68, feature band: 2.67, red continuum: 3.06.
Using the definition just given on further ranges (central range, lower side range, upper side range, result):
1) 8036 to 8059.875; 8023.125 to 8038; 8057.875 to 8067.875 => 0.07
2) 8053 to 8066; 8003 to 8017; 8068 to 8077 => -0.13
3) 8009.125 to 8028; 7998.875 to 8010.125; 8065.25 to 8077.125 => 0.13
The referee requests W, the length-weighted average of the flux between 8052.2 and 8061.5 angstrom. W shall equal 3.12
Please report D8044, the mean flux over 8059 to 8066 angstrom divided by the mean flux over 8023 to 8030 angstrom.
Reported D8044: 1.4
